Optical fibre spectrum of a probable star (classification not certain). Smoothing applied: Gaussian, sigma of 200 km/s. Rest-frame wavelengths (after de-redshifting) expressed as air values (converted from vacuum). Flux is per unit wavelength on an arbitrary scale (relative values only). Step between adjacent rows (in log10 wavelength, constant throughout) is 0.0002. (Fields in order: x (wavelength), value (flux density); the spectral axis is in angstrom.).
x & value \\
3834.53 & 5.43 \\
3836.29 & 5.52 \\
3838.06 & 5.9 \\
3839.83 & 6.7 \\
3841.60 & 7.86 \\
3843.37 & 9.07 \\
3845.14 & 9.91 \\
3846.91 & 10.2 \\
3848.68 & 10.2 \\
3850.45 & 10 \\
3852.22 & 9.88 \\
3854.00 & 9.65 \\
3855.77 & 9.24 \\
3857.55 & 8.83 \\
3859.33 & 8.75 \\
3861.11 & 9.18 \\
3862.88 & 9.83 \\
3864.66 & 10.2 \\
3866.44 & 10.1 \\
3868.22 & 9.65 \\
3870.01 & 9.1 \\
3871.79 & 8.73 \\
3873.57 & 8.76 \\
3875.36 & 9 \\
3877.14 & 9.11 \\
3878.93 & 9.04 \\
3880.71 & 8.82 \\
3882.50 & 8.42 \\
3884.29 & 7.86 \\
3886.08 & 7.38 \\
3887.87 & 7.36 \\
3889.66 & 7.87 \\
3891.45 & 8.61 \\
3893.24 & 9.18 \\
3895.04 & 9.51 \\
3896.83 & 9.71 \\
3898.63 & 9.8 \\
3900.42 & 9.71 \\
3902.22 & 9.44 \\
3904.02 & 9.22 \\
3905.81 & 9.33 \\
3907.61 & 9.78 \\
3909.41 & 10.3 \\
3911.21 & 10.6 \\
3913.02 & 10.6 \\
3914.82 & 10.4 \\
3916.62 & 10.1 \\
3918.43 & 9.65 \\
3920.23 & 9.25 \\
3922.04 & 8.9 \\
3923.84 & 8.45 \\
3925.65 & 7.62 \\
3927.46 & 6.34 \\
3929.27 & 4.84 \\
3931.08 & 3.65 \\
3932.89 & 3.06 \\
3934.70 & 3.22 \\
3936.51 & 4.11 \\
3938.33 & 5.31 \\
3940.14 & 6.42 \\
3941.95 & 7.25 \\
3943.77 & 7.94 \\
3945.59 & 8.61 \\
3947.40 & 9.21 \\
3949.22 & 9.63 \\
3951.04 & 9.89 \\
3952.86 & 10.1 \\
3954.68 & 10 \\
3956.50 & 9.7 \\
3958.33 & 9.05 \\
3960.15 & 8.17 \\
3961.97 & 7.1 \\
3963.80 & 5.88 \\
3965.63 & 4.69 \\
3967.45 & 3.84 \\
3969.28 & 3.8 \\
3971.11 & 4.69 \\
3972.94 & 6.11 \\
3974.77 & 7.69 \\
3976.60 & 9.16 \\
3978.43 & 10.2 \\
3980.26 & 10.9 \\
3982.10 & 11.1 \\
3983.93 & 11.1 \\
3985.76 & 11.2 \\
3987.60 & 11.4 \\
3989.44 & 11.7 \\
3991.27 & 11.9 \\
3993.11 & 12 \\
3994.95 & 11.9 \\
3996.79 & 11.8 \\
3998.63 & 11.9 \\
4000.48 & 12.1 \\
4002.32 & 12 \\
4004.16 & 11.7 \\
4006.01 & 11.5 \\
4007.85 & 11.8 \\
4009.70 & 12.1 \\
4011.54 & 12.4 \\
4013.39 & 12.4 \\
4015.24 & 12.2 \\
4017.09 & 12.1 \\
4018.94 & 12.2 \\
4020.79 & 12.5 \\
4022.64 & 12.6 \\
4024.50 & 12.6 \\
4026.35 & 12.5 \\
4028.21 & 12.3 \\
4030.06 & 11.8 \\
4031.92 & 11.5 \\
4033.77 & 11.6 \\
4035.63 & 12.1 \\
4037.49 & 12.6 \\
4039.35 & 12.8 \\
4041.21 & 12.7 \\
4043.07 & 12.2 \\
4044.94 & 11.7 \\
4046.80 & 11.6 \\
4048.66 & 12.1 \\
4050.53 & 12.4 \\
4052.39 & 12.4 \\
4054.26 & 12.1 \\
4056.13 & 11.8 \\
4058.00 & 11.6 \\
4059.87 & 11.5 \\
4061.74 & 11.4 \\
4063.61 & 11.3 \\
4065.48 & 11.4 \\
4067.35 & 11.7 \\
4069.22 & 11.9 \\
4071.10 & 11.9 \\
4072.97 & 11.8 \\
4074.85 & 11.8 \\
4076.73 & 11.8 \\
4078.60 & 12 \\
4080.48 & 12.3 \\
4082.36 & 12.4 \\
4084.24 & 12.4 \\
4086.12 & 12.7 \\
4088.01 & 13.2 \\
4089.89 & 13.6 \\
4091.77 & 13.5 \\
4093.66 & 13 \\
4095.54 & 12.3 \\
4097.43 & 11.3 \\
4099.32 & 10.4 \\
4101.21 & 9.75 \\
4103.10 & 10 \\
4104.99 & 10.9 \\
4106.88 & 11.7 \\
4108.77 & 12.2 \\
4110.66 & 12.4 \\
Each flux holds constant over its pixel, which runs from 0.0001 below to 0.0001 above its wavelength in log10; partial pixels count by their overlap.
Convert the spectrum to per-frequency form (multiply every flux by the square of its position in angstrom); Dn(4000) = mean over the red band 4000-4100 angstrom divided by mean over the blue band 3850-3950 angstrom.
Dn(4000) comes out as 1.5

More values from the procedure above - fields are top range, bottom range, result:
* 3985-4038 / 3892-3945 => 1.56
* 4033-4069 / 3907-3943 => 1.71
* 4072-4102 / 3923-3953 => 1.95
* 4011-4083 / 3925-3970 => 1.86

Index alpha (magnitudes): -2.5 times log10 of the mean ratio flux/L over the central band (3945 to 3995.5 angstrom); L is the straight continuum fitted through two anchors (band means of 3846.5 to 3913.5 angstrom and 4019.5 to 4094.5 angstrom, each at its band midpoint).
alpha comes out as 0.20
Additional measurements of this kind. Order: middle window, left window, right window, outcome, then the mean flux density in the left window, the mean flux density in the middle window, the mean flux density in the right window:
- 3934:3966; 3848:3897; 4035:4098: 0.32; 9.06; 7.65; 12.2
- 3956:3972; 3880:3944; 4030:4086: 0.45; 8.05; 6.24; 12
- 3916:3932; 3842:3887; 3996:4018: 0.34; 9.22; 7.59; 12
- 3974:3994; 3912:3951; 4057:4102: -0.19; 7.42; 10.8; 12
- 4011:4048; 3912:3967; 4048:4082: -0.15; 7.61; 12.2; 11.9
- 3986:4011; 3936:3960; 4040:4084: -0.19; 8.32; 11.8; 11.9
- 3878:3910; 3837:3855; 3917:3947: -0.17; 8.91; 8.95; 6.65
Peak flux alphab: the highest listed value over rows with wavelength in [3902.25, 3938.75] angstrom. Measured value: 10.6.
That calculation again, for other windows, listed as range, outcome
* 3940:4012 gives 12.4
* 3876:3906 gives 9.8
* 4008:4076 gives 12.8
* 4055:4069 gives 11.8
